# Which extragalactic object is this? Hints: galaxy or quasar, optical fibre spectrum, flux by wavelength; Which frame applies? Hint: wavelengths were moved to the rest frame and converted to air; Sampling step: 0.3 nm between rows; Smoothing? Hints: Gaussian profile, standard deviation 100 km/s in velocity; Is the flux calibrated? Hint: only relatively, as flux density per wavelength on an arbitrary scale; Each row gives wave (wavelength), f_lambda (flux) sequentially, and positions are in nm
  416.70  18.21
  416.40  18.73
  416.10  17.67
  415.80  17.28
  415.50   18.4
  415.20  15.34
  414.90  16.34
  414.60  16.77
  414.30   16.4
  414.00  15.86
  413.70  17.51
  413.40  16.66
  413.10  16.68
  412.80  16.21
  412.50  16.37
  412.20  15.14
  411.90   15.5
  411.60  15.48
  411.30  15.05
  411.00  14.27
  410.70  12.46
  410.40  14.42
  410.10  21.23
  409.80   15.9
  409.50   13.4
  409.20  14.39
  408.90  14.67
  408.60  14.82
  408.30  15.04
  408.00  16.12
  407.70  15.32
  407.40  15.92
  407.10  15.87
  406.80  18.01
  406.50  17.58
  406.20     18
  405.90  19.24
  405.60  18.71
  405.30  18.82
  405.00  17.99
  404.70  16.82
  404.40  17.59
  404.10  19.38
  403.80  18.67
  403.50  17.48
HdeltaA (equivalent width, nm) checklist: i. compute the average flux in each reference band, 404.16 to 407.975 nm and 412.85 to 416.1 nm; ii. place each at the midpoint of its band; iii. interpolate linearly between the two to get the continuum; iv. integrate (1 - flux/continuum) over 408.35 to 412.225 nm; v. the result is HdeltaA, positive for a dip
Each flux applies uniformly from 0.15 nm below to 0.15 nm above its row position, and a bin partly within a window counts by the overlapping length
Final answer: 0.45 nm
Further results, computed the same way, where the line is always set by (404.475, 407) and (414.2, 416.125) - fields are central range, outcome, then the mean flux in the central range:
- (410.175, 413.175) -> 0.35 nm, 15.3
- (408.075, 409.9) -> 0.30 nm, 14.7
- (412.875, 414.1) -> 0.03 nm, 16.7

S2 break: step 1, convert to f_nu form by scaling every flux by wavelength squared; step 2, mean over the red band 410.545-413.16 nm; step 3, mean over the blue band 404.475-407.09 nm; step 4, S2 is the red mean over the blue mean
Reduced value 0.9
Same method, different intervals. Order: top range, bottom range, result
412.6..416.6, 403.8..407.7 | 0.99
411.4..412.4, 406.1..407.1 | 0.90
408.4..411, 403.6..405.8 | 0.85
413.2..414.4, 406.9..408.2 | 1.08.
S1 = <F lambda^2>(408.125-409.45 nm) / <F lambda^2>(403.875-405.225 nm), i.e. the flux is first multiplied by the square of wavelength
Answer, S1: 0.8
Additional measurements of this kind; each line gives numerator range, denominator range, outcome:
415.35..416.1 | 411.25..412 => 1.18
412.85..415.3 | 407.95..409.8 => 1.14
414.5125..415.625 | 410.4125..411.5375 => 1.21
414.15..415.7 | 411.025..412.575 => 1.10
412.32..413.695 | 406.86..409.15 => 1.10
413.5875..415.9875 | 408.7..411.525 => 1.13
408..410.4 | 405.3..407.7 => 0.90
